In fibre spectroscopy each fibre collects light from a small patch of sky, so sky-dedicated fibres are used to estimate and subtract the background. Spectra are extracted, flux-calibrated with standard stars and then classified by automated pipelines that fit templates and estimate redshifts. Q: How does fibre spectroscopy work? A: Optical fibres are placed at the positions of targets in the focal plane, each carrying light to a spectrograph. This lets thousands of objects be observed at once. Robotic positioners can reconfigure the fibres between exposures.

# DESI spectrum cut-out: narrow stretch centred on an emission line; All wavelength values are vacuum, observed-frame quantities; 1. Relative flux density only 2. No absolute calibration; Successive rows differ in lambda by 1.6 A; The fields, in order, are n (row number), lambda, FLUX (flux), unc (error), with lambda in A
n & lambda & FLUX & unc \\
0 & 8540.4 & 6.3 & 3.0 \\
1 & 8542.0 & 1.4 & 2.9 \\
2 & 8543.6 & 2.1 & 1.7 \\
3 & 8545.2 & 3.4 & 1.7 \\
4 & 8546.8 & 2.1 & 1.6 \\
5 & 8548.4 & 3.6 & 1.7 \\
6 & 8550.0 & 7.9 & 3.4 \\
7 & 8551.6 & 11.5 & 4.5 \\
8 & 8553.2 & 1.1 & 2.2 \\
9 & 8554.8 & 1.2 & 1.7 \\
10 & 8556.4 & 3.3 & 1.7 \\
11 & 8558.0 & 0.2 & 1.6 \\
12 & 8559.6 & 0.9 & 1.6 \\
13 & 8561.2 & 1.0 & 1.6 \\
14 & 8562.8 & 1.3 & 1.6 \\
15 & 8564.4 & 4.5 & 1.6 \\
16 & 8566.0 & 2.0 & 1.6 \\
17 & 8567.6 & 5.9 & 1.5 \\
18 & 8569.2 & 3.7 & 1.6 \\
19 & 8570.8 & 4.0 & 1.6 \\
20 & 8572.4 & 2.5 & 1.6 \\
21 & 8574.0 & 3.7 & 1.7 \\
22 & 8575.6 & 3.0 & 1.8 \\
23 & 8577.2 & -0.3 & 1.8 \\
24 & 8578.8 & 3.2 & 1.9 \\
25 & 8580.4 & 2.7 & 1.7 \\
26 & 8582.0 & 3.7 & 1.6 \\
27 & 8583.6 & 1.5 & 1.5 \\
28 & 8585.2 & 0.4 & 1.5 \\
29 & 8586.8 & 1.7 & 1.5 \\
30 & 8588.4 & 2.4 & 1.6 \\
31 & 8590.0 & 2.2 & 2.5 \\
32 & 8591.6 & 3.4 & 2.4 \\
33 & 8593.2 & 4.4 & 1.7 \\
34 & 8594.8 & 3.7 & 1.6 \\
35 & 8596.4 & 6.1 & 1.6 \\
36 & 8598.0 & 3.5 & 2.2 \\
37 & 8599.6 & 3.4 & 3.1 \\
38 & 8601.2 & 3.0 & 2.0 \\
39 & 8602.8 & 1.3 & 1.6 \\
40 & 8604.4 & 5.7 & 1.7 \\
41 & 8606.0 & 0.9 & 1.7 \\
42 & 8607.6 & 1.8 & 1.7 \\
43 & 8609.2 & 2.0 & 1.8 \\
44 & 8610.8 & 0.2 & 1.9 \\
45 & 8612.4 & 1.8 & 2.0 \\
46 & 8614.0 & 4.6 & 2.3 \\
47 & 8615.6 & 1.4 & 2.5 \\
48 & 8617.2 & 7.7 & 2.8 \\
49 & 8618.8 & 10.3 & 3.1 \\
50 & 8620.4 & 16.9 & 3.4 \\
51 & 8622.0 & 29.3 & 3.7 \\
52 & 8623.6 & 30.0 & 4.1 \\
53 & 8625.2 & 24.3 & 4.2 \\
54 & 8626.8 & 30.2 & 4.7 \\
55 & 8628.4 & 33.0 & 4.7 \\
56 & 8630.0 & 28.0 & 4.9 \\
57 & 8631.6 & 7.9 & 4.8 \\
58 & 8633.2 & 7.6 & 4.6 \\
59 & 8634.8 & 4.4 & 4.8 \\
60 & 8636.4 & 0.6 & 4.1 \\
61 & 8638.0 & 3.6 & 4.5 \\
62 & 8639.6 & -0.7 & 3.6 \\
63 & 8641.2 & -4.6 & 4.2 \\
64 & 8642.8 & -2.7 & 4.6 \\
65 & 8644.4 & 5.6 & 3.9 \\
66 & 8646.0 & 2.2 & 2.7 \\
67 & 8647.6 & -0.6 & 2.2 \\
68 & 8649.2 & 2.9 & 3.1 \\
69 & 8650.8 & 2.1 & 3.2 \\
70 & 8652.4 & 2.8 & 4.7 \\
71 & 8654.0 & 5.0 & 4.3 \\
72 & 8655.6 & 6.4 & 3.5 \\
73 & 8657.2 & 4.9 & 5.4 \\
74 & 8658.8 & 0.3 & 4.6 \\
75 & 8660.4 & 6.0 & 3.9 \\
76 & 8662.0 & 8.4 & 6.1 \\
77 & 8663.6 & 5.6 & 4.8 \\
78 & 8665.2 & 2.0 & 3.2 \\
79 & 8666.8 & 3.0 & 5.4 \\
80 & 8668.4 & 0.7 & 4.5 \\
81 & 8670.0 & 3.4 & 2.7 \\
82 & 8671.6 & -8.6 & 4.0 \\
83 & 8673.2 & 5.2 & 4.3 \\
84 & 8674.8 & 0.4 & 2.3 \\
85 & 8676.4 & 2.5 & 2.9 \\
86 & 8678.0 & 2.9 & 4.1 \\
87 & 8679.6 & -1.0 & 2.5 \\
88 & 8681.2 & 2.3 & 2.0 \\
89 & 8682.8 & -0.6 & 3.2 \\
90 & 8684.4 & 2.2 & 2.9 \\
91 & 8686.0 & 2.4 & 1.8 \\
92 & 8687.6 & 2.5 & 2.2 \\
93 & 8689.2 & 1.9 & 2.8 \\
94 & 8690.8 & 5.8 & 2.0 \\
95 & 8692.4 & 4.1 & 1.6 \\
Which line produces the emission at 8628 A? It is [O II] 3727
